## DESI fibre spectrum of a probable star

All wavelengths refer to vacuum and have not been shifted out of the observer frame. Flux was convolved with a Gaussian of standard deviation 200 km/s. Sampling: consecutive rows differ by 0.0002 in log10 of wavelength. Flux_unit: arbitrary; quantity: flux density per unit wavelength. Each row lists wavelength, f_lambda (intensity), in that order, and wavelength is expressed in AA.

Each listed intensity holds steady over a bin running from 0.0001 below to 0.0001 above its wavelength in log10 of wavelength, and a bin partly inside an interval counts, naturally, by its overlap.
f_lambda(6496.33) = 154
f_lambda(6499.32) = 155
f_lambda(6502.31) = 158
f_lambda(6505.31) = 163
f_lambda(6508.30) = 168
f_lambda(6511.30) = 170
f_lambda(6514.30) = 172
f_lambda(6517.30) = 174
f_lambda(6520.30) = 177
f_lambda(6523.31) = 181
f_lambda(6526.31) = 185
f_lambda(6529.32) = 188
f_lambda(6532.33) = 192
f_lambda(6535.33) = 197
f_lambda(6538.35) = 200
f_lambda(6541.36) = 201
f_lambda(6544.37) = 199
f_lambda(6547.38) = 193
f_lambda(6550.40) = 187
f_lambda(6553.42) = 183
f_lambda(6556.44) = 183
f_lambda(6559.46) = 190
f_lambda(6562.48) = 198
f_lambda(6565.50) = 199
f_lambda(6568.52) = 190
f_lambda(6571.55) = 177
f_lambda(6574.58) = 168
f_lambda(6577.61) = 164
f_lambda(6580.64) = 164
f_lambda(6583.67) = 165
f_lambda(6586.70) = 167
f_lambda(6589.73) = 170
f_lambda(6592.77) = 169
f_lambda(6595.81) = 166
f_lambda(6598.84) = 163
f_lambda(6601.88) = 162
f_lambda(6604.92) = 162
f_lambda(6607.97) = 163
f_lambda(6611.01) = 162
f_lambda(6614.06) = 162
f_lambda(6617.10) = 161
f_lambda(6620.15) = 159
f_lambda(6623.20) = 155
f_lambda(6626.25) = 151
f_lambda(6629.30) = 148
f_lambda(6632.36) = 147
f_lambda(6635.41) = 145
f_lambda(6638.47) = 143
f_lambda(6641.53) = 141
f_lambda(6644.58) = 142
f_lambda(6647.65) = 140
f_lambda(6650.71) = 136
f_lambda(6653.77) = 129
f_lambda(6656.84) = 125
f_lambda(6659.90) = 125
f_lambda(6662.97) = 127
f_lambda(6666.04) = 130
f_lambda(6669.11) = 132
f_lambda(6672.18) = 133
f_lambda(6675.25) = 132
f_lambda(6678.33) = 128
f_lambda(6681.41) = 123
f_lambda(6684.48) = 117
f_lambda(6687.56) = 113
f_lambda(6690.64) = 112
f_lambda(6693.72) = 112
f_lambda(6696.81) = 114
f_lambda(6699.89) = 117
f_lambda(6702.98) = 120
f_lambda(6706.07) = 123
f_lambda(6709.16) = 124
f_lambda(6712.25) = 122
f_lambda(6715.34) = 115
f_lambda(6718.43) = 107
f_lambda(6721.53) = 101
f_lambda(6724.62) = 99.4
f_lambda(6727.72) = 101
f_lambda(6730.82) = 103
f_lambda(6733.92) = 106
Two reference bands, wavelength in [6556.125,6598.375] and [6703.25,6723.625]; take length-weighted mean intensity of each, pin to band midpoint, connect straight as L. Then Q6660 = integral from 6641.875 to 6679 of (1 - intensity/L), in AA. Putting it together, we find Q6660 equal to 1.8 AA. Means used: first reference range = 176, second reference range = 115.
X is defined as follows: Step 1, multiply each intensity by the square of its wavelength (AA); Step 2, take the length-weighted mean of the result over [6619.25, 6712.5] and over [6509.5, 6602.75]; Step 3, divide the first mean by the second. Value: 0.75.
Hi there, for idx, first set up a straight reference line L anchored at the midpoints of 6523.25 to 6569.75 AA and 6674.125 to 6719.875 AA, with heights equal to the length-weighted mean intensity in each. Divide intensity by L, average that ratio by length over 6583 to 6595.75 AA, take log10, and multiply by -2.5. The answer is 0.02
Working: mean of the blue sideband 192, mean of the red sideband 118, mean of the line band 168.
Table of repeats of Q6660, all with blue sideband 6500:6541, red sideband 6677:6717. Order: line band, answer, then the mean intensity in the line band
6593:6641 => -3.51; 157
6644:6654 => -0.18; 137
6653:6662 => 0.40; 126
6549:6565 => -2.16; 189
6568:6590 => -1.50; 170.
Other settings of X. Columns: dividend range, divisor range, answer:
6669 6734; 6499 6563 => 0.67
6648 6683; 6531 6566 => 0.69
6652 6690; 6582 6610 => 0.78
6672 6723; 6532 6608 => 0.68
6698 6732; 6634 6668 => 0.85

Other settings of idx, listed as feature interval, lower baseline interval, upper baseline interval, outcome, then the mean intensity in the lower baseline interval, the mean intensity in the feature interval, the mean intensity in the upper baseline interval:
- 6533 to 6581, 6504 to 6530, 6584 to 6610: -0.11 mag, 175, 188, 165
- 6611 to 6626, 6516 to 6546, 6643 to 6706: -0.06 mag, 190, 159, 125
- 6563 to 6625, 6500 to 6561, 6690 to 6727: -0.06 mag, 183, 168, 114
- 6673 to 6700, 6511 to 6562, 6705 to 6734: 0.04 mag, 187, 119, 110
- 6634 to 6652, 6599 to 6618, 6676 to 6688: 0.01 mag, 162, 141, 122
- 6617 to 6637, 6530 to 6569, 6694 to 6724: 0.03 mag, 193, 152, 115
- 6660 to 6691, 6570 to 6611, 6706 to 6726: 0.04 mag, 166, 125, 112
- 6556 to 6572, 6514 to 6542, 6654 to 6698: -0.12 mag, 187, 191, 123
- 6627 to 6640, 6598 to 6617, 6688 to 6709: 0.02 mag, 162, 146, 117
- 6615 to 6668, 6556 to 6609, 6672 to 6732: 0.03 mag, 173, 142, 115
